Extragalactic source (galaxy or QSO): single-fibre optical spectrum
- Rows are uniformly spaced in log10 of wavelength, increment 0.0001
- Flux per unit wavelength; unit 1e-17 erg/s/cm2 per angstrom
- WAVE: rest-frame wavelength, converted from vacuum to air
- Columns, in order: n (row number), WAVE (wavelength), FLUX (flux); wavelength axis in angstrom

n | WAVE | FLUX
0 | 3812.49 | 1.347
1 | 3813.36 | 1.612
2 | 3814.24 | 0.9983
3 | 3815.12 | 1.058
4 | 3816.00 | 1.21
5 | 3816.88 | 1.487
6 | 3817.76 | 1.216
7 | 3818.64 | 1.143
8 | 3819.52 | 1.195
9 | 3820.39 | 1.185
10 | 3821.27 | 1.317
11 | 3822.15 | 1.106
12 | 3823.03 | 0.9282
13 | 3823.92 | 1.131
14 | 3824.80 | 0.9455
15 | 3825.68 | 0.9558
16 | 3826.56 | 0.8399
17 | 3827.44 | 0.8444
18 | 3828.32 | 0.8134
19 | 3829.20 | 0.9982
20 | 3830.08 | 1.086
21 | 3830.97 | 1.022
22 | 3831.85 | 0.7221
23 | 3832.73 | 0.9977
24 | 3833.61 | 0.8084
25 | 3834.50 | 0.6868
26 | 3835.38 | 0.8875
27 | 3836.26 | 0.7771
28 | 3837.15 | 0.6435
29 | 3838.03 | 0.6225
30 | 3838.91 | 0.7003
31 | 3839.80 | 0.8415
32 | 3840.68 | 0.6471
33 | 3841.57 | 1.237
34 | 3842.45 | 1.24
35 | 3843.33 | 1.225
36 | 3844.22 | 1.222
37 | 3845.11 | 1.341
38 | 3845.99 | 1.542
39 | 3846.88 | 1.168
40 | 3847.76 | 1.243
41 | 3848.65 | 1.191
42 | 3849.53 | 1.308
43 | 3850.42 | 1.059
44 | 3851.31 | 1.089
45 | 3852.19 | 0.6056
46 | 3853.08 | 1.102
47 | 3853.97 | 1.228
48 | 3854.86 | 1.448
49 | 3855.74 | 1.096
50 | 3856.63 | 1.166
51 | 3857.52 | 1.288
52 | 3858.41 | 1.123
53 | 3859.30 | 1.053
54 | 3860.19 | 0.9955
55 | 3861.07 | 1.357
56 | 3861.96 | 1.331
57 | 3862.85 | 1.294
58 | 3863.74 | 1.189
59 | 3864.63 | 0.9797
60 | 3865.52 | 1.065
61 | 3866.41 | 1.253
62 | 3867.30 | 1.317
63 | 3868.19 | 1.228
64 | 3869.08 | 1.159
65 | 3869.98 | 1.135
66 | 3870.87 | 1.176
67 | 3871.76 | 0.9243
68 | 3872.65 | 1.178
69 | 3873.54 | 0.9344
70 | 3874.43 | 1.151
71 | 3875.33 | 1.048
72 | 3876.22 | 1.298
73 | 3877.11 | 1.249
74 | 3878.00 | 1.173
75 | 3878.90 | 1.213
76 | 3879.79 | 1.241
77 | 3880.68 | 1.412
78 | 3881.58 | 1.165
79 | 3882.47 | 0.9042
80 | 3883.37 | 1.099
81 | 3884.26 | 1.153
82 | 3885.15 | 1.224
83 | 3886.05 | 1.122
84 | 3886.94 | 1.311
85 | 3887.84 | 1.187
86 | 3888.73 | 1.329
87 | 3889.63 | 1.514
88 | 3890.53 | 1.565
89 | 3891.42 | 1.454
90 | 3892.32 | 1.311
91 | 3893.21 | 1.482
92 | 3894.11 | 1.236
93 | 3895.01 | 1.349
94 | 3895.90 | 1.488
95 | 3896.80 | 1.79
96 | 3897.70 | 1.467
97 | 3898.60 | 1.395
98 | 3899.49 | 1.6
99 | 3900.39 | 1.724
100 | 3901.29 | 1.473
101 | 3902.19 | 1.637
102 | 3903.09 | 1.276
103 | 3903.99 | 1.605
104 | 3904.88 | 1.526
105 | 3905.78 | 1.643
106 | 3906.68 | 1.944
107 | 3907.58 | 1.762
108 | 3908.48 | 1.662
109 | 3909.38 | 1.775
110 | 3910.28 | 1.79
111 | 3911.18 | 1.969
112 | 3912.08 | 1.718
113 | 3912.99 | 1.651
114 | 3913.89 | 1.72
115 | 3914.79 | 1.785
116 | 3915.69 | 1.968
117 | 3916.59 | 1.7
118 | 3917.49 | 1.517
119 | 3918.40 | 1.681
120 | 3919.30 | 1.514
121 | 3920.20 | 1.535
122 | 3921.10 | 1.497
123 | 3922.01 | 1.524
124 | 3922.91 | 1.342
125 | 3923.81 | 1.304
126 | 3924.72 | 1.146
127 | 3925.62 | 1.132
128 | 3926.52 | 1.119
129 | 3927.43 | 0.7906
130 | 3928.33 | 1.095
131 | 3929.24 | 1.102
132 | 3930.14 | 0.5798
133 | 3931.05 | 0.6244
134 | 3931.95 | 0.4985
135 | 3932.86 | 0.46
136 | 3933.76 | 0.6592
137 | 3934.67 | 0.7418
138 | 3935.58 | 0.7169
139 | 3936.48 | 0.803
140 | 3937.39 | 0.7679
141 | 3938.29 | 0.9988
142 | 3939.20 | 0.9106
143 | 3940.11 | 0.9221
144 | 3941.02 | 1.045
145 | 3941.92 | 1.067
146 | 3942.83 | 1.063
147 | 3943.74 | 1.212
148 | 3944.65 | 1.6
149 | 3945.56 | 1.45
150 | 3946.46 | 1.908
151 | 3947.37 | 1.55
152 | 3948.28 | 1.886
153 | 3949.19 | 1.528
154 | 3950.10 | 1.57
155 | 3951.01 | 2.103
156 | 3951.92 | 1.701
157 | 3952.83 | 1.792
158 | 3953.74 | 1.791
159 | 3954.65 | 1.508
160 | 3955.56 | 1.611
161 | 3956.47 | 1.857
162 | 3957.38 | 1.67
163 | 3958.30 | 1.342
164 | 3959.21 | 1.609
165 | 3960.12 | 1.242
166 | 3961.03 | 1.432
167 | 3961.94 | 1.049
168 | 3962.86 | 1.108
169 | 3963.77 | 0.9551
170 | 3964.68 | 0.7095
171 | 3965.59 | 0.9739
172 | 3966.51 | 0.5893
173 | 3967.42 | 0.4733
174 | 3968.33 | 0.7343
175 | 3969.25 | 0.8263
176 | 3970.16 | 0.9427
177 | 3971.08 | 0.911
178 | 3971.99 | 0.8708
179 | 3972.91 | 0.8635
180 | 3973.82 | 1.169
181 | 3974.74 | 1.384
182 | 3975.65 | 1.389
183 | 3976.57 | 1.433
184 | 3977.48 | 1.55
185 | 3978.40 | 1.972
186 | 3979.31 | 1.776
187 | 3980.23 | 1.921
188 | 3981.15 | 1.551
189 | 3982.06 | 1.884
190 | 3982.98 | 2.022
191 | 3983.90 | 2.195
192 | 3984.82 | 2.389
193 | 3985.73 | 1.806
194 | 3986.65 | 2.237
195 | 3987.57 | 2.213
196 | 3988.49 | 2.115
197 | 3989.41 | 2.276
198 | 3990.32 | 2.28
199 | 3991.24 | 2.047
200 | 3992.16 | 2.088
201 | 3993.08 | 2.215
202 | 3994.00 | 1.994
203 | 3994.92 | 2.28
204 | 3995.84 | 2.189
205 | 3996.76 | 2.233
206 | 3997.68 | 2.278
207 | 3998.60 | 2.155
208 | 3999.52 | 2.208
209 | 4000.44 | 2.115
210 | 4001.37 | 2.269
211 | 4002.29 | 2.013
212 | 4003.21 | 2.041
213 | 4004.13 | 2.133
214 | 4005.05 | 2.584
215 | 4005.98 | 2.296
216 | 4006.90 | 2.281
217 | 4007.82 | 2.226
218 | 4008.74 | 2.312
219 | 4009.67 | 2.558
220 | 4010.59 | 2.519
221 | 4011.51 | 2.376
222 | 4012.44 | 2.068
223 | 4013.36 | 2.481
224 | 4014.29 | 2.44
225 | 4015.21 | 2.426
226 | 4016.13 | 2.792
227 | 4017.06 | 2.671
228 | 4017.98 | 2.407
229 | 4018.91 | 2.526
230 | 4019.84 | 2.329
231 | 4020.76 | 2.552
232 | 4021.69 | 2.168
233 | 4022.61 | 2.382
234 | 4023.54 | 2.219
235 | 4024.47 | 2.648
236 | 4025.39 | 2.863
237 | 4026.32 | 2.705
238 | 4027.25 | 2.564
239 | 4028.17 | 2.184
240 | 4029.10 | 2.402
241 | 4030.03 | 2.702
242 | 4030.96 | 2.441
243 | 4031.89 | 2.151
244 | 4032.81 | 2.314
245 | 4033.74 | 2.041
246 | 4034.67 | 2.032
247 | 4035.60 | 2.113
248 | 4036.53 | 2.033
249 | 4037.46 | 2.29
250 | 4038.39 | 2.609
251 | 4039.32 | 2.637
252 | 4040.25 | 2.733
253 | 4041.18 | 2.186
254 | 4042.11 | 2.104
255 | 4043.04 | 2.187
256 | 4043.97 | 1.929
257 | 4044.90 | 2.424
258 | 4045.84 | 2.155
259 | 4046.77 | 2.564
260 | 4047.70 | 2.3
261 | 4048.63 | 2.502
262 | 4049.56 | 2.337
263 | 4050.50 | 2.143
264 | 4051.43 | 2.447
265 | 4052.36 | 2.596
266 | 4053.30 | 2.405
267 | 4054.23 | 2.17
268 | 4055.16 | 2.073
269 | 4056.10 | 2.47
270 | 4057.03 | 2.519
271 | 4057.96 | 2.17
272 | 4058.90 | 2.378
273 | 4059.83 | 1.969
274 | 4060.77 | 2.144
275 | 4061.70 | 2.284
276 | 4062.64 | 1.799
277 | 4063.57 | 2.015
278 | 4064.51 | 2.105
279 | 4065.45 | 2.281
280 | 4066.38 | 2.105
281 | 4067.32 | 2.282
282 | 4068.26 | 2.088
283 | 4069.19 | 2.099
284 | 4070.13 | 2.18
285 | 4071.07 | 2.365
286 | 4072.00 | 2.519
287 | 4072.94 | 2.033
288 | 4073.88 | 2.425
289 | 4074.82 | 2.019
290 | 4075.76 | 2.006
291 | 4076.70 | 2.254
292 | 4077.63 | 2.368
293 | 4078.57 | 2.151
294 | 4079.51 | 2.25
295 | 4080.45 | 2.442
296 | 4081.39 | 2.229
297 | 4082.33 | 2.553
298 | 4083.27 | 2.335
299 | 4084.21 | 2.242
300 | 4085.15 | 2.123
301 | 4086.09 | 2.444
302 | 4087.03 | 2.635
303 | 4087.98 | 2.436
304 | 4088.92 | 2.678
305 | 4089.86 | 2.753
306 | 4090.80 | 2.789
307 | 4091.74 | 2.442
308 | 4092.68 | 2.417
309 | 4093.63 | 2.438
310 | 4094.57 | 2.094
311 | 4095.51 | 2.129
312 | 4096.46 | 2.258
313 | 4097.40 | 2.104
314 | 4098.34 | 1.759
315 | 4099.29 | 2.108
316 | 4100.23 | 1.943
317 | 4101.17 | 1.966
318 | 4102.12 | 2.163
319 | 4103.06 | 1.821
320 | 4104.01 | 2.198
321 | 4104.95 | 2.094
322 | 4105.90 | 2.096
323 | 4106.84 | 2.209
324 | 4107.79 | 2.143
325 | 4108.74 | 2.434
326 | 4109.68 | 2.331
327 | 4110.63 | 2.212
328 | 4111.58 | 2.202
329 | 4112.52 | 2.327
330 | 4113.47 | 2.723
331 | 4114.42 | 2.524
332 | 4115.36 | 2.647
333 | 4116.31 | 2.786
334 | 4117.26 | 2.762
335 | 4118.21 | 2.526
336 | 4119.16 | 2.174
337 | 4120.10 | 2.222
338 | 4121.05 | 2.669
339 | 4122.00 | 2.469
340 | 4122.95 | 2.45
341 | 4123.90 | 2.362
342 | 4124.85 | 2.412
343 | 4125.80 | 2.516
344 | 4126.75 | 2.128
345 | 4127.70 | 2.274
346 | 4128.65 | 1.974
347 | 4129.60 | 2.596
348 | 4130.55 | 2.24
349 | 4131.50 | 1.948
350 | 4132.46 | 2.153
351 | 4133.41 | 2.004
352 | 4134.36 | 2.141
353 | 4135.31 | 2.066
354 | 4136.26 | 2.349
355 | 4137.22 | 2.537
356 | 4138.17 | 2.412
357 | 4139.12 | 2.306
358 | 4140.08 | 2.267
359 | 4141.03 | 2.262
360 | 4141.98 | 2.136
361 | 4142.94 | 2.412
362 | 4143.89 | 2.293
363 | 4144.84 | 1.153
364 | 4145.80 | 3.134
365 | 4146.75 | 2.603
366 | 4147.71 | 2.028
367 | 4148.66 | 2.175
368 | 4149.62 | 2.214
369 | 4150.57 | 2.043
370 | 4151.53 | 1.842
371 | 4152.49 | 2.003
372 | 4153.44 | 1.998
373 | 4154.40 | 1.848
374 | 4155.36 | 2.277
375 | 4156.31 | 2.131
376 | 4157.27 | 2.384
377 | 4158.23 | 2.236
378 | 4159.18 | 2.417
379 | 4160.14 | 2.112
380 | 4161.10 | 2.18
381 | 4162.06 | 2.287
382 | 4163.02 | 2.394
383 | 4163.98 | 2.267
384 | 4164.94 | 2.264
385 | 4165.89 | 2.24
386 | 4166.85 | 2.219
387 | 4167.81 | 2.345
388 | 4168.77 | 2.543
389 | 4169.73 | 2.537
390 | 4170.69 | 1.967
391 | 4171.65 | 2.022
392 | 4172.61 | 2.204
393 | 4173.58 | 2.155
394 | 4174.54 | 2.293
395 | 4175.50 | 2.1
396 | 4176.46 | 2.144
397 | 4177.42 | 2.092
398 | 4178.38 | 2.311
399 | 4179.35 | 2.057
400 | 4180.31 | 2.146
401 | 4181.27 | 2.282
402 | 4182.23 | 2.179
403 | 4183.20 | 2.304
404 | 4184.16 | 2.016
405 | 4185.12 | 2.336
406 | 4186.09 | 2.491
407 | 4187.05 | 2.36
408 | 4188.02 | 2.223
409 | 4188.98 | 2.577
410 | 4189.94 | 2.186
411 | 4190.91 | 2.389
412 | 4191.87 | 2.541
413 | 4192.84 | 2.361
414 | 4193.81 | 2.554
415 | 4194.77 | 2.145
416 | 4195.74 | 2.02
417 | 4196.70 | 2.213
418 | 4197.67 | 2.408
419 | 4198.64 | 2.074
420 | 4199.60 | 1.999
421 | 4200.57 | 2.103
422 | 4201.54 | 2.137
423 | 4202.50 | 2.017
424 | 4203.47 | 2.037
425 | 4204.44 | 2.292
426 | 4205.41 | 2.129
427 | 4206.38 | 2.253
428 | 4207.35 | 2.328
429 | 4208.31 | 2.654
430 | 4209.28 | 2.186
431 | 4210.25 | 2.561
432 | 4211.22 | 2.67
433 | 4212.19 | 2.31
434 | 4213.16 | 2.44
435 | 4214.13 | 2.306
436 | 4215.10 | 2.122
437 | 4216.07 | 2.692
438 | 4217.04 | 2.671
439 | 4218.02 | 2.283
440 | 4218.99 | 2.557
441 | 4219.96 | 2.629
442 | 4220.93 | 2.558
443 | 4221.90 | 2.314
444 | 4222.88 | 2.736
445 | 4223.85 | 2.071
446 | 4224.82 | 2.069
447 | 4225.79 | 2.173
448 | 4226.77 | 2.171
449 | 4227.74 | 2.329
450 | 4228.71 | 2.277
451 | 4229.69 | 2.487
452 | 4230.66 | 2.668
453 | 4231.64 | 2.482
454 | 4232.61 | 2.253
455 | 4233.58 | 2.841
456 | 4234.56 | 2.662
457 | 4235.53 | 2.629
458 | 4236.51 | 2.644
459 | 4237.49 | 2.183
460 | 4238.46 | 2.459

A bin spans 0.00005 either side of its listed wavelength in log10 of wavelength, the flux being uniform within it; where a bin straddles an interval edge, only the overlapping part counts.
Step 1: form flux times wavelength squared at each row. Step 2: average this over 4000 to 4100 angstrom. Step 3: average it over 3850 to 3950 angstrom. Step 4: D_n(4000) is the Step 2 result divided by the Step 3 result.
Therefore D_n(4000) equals 1.94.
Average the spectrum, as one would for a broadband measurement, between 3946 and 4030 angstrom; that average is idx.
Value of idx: 1.91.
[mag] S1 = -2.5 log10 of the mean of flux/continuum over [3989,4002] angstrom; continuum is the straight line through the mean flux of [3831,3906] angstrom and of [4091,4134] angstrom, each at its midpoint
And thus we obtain -0.23 mag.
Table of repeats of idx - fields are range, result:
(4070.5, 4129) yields 2.32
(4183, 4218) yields 2.31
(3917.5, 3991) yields 1.35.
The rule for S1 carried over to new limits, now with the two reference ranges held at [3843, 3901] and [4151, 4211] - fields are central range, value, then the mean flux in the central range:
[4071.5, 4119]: -0.179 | 2.31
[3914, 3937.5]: 0.217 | 1.15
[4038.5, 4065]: -0.246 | 2.28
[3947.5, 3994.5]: 0.002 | 1.56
